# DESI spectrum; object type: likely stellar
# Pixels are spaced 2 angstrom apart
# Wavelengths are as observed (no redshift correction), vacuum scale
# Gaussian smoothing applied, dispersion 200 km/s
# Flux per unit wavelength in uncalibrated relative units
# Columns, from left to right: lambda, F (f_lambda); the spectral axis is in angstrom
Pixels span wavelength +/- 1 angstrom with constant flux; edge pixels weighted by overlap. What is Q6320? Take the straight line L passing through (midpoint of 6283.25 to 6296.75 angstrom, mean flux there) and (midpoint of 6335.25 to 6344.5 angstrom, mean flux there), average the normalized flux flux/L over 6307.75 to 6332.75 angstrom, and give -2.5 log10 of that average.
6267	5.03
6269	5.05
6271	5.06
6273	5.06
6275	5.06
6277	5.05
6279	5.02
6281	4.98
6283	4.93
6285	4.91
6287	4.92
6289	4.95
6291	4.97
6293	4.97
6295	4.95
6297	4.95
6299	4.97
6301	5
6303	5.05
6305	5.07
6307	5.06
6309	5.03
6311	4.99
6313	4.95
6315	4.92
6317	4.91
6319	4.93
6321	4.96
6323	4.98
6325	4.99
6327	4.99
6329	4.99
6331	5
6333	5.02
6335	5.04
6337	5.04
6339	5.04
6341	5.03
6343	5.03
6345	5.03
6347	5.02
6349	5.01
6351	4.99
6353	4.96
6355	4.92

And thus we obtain 0.01 mag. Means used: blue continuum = 4.94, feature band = 4.97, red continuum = 5.04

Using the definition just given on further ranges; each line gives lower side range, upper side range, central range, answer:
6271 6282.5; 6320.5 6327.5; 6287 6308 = 0.00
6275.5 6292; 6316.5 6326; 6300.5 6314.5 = -0.01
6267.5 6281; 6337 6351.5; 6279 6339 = 0.01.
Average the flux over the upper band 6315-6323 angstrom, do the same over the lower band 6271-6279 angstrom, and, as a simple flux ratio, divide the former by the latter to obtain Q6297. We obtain 0.98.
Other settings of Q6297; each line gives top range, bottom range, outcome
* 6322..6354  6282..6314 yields 1.01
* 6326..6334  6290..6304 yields 1.00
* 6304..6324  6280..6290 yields 1.01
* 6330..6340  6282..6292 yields 1.02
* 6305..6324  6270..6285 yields 0.99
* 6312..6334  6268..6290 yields 0.99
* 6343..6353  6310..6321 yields 1.01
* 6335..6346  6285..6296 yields 1.02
